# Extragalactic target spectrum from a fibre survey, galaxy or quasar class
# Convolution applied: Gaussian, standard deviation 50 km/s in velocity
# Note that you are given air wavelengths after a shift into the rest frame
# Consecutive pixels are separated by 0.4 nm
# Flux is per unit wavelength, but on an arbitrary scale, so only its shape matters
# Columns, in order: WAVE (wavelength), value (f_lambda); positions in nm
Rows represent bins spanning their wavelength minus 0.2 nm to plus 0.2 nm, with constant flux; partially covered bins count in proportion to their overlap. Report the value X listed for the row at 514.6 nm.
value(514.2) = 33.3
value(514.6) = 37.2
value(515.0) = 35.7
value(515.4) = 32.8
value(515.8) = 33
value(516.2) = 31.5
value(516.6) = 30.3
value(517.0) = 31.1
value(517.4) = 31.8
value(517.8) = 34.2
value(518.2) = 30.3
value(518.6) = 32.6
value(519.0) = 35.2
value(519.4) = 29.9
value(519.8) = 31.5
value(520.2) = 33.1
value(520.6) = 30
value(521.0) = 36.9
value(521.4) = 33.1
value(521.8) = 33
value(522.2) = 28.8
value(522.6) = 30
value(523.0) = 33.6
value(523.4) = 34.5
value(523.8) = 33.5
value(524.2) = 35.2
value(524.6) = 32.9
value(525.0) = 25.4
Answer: 37.2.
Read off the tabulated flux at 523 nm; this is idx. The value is 33.6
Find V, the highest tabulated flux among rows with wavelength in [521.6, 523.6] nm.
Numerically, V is 34.5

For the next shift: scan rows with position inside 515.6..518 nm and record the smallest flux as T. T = 30.3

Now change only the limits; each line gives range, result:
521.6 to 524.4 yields 28.8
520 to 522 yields 30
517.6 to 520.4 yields 29.9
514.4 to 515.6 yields 32.8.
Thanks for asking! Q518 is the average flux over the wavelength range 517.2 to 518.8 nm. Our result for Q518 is 32.2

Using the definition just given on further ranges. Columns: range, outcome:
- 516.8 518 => 32.4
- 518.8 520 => 32.2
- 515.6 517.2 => 31.5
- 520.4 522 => 33.2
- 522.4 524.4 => 33.4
